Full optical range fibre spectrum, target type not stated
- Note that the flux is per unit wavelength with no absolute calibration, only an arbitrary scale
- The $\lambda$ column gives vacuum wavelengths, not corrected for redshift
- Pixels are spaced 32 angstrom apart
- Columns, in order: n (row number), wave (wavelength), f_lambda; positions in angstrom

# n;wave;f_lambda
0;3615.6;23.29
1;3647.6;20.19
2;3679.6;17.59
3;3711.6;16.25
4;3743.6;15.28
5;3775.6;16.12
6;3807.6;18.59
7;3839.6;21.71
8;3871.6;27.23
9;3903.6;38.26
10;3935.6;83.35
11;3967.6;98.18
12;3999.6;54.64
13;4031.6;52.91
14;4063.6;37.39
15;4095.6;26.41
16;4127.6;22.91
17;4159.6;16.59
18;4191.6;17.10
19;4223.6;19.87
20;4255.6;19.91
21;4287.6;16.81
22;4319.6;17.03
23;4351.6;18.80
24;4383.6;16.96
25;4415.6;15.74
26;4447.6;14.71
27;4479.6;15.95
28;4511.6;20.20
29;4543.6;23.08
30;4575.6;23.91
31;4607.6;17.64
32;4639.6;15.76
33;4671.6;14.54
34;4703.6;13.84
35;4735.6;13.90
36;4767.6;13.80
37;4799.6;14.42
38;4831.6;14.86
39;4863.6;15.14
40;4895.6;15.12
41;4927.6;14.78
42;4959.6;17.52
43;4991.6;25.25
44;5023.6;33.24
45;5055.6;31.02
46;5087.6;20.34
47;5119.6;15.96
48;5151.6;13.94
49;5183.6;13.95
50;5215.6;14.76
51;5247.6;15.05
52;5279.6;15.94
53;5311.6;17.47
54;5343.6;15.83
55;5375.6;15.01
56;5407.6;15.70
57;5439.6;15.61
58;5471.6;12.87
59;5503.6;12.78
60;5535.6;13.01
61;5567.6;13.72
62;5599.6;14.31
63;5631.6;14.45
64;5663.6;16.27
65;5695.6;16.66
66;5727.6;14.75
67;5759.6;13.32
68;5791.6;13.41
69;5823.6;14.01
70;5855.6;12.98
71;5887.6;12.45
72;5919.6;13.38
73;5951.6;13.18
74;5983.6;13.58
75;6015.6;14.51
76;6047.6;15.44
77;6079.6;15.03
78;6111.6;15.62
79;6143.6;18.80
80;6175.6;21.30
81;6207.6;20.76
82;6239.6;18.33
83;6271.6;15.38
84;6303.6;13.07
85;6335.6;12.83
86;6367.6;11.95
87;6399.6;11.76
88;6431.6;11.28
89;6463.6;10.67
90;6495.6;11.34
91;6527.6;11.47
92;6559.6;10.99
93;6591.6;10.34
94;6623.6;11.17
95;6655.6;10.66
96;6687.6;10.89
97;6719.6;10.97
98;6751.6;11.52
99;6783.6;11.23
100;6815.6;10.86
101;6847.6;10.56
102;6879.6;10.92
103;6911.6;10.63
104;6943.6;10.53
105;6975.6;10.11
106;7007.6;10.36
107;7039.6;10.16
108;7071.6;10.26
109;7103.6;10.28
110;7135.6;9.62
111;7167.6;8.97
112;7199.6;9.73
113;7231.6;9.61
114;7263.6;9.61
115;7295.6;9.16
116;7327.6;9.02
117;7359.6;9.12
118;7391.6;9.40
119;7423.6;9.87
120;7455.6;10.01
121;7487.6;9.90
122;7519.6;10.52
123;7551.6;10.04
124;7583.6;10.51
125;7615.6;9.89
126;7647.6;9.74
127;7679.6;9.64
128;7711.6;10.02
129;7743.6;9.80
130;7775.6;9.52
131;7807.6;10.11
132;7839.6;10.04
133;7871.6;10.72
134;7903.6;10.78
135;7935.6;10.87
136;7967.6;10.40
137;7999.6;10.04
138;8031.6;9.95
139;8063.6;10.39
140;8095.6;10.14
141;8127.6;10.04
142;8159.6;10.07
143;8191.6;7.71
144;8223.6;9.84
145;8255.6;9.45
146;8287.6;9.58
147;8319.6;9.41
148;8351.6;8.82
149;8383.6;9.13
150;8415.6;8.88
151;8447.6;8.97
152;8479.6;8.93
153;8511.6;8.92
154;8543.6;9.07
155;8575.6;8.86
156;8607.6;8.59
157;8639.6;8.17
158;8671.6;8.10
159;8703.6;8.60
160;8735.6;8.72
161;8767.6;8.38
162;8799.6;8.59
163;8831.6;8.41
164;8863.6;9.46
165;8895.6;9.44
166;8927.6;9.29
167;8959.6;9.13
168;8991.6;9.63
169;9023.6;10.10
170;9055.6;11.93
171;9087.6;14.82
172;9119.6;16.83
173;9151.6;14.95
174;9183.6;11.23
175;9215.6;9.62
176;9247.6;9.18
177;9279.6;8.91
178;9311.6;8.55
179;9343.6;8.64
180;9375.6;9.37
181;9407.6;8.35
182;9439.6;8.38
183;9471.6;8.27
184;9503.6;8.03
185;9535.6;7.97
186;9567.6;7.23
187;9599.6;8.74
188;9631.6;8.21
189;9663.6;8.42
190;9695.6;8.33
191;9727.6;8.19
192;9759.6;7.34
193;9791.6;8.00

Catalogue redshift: 2.25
